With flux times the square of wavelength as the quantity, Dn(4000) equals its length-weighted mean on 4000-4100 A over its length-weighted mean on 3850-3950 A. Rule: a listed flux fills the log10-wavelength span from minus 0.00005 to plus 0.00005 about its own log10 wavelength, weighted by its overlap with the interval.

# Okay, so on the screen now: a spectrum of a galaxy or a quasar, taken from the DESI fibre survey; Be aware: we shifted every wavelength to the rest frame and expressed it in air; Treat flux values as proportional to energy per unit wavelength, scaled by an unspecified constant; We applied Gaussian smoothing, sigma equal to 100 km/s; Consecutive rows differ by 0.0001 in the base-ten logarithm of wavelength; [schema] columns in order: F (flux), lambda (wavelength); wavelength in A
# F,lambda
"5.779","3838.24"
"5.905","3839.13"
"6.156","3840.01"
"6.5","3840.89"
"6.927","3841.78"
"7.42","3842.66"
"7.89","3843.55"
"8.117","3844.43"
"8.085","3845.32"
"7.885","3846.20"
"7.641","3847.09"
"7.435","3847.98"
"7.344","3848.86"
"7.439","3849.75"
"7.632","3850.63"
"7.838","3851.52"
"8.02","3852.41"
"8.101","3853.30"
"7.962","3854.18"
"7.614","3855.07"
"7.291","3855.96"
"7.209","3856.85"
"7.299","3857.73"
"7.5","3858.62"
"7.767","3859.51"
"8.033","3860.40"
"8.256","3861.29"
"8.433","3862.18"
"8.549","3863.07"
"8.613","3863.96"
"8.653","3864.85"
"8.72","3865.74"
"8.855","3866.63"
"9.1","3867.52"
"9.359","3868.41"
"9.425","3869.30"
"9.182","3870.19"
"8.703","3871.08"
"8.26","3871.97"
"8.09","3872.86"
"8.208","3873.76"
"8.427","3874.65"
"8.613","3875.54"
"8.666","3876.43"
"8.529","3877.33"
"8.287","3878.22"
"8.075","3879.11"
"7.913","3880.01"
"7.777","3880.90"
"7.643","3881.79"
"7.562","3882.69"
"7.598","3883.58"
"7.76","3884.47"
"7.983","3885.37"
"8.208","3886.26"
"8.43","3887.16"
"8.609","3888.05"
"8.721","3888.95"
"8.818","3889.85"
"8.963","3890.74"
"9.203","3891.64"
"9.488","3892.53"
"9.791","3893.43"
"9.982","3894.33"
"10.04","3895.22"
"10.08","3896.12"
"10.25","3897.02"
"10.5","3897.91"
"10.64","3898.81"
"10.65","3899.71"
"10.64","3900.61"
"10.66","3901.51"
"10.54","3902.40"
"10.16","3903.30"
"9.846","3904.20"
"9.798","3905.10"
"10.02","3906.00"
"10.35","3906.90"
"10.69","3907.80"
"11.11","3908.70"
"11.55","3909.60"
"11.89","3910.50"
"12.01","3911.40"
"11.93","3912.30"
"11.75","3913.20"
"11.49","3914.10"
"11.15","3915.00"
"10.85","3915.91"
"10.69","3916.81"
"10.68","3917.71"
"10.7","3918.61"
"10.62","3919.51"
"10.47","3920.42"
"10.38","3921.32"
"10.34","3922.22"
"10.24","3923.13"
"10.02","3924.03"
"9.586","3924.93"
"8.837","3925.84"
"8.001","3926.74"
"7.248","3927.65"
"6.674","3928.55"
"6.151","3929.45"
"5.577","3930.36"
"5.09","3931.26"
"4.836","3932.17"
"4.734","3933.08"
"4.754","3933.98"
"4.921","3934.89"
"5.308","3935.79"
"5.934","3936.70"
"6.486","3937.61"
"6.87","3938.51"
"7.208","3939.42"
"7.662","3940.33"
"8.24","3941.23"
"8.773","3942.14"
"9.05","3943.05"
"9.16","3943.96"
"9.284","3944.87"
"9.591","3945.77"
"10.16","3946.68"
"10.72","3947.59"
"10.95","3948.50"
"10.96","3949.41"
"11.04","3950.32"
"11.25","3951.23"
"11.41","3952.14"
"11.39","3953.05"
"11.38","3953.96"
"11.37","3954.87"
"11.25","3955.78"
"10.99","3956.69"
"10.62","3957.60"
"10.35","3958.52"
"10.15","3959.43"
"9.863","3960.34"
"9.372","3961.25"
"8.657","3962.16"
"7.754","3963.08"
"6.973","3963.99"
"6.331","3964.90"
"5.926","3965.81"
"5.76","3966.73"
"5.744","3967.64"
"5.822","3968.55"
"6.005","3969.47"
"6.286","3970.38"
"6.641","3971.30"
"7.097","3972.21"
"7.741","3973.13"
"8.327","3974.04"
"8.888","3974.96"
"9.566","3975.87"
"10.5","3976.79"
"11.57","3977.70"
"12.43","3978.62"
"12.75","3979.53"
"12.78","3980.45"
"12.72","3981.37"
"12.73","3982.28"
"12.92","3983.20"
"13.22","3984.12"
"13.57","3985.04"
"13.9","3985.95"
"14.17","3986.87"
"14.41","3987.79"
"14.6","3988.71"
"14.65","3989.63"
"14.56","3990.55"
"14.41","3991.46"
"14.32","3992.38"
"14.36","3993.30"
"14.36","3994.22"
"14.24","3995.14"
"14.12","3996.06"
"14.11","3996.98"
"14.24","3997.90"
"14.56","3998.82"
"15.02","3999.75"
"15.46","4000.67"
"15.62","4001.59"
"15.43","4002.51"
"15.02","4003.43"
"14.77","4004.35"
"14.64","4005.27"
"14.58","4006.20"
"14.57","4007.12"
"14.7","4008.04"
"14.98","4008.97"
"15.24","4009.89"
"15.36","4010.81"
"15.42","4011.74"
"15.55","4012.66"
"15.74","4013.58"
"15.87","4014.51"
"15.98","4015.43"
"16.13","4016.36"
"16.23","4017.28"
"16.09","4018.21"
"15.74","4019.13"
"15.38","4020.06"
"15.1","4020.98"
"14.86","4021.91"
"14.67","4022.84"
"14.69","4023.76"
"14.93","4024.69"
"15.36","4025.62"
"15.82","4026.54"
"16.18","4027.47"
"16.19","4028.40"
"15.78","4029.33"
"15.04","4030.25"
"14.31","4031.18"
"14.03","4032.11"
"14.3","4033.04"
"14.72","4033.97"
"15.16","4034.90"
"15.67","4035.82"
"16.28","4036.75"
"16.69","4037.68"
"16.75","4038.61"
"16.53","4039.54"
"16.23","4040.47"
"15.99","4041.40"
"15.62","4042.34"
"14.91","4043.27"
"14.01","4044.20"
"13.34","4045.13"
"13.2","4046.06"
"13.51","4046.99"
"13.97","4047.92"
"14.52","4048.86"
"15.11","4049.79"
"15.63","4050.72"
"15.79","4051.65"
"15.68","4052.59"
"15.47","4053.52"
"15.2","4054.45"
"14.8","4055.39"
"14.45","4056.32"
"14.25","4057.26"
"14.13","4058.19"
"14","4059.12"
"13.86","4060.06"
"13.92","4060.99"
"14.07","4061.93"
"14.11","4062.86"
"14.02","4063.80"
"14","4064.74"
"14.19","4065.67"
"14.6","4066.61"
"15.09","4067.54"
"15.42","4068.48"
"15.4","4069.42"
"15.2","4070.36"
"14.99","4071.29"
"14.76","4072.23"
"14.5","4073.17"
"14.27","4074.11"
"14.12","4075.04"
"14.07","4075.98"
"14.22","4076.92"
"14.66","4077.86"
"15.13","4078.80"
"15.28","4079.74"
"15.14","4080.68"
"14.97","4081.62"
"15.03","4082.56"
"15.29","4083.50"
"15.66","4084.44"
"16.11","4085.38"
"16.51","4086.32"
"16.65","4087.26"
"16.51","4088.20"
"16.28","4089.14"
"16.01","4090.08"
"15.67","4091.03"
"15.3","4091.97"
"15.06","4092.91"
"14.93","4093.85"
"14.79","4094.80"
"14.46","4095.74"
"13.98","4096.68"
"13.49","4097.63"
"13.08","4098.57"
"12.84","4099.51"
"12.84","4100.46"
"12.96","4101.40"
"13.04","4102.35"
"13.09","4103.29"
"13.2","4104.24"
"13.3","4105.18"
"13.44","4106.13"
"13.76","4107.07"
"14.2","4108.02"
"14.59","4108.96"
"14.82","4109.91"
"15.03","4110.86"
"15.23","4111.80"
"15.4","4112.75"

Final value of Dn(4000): 1.83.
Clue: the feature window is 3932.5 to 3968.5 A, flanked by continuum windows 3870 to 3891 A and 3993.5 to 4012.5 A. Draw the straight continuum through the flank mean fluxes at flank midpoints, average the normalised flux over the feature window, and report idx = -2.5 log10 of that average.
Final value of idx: 0.36 mag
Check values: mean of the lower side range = 8.28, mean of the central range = 8.63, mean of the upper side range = 14.8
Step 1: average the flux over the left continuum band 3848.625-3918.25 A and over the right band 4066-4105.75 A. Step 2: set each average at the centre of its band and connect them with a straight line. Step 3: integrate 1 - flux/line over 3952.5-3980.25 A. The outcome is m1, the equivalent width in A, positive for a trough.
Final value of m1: 6.0 A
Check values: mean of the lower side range 9.15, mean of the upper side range 14.7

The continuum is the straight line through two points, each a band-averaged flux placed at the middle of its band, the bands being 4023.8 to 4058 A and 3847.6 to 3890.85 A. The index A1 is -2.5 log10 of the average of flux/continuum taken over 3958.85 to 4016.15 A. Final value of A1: 0.07 mag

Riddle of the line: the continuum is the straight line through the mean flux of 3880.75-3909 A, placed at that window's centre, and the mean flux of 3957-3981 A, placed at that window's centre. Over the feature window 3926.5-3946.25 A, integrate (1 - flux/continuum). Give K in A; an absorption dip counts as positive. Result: 4.64 A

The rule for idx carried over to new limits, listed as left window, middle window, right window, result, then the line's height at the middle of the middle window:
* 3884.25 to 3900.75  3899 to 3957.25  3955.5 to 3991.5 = 0.036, 9.78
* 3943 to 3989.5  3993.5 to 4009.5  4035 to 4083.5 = -0.228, 11.9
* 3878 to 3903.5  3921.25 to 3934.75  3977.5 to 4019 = 0.432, 11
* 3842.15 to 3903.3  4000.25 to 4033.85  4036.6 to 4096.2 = -0.146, 13.4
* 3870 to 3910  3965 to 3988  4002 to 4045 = 0.313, 13.2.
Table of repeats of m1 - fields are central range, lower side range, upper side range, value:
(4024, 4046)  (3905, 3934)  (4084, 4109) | -4.46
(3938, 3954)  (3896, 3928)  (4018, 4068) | 2.72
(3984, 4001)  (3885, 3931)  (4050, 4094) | -2.51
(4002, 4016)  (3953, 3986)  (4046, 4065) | -3.93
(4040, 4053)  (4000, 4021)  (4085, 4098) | 0.49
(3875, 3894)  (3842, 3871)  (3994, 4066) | 1.62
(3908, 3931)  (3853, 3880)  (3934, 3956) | -2.98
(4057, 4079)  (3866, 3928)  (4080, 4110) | -0.85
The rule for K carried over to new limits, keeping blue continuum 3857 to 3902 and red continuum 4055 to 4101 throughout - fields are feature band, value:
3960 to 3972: 4.63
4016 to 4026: -1.80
